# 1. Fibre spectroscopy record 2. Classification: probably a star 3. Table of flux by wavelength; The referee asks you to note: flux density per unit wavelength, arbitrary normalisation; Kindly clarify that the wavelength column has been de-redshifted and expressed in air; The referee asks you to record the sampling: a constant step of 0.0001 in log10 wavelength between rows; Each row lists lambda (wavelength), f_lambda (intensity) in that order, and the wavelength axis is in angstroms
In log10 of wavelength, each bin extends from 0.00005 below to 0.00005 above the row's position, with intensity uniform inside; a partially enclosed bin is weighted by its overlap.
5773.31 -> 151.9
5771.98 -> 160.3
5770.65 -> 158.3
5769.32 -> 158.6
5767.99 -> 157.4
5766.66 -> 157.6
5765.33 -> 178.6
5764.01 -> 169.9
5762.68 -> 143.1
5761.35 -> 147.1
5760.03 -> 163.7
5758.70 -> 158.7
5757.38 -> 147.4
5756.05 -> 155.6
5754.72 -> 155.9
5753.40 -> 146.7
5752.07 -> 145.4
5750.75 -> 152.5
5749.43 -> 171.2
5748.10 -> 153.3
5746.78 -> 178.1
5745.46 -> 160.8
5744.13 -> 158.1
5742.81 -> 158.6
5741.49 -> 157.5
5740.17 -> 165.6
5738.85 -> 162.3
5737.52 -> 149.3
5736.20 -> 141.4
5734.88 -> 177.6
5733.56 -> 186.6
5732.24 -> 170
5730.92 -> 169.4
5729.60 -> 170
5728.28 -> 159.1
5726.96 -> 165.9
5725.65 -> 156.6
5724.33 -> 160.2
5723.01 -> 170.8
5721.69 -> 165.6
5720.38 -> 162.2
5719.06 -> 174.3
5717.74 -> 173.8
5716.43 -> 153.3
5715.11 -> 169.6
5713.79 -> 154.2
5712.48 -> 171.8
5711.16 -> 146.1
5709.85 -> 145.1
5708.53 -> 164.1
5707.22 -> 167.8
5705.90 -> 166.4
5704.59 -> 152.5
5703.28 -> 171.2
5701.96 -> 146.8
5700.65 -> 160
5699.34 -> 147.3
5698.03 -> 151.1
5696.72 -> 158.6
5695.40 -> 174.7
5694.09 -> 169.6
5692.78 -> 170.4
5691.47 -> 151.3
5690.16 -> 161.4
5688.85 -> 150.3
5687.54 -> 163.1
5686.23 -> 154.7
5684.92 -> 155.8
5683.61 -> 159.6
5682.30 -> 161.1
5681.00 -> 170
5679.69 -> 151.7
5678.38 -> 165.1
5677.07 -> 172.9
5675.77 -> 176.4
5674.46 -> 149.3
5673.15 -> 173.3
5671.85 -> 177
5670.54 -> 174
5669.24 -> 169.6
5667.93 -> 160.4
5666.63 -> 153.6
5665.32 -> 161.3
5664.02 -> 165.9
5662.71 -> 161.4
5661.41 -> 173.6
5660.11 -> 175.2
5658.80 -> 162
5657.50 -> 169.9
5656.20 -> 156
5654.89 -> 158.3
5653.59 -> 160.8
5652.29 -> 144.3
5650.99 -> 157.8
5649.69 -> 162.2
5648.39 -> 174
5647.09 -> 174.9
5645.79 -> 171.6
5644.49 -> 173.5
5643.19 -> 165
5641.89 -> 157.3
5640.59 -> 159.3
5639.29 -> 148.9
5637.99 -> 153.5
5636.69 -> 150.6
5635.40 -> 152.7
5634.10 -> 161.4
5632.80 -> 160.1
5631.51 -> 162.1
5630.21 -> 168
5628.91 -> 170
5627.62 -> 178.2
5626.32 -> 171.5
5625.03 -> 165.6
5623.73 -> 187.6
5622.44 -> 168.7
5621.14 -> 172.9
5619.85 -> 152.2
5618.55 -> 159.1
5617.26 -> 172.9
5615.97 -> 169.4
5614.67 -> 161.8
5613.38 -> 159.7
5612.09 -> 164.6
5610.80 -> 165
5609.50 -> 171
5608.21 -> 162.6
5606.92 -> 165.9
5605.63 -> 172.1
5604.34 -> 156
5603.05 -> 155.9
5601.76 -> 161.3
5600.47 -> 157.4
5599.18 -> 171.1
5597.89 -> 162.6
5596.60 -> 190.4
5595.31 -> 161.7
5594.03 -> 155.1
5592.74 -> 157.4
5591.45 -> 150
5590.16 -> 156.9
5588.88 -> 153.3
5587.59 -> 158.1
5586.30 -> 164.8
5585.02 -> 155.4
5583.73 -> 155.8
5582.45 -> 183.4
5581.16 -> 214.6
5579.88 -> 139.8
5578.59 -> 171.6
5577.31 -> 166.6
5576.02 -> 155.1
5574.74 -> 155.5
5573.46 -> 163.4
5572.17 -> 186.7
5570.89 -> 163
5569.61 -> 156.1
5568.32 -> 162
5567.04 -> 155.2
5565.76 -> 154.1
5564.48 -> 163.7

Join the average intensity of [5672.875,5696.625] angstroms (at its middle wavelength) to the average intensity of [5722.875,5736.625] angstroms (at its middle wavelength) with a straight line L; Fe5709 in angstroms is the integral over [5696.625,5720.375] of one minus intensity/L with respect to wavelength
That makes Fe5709 0.70 angstroms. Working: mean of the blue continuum 162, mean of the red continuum 166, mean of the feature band 160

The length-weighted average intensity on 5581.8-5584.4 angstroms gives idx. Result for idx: 169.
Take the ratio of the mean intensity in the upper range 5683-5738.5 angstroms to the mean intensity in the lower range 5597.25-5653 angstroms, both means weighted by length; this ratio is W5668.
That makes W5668 0.99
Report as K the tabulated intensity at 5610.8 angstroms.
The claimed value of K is 165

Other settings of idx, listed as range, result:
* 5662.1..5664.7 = 164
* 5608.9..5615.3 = 164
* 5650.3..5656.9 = 156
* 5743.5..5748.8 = 162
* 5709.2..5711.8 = 146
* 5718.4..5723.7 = 168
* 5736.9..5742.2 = 159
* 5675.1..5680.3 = 167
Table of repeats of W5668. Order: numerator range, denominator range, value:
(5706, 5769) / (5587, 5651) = 0.98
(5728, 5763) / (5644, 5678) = 0.96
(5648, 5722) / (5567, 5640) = 0.99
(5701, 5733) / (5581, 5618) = 0.99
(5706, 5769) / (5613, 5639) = 0.98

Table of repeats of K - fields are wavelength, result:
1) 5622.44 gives 168.7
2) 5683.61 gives 159.6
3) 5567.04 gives 155.2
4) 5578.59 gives 171.6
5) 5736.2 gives 141.4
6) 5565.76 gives 154.1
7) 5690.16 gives 161.4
